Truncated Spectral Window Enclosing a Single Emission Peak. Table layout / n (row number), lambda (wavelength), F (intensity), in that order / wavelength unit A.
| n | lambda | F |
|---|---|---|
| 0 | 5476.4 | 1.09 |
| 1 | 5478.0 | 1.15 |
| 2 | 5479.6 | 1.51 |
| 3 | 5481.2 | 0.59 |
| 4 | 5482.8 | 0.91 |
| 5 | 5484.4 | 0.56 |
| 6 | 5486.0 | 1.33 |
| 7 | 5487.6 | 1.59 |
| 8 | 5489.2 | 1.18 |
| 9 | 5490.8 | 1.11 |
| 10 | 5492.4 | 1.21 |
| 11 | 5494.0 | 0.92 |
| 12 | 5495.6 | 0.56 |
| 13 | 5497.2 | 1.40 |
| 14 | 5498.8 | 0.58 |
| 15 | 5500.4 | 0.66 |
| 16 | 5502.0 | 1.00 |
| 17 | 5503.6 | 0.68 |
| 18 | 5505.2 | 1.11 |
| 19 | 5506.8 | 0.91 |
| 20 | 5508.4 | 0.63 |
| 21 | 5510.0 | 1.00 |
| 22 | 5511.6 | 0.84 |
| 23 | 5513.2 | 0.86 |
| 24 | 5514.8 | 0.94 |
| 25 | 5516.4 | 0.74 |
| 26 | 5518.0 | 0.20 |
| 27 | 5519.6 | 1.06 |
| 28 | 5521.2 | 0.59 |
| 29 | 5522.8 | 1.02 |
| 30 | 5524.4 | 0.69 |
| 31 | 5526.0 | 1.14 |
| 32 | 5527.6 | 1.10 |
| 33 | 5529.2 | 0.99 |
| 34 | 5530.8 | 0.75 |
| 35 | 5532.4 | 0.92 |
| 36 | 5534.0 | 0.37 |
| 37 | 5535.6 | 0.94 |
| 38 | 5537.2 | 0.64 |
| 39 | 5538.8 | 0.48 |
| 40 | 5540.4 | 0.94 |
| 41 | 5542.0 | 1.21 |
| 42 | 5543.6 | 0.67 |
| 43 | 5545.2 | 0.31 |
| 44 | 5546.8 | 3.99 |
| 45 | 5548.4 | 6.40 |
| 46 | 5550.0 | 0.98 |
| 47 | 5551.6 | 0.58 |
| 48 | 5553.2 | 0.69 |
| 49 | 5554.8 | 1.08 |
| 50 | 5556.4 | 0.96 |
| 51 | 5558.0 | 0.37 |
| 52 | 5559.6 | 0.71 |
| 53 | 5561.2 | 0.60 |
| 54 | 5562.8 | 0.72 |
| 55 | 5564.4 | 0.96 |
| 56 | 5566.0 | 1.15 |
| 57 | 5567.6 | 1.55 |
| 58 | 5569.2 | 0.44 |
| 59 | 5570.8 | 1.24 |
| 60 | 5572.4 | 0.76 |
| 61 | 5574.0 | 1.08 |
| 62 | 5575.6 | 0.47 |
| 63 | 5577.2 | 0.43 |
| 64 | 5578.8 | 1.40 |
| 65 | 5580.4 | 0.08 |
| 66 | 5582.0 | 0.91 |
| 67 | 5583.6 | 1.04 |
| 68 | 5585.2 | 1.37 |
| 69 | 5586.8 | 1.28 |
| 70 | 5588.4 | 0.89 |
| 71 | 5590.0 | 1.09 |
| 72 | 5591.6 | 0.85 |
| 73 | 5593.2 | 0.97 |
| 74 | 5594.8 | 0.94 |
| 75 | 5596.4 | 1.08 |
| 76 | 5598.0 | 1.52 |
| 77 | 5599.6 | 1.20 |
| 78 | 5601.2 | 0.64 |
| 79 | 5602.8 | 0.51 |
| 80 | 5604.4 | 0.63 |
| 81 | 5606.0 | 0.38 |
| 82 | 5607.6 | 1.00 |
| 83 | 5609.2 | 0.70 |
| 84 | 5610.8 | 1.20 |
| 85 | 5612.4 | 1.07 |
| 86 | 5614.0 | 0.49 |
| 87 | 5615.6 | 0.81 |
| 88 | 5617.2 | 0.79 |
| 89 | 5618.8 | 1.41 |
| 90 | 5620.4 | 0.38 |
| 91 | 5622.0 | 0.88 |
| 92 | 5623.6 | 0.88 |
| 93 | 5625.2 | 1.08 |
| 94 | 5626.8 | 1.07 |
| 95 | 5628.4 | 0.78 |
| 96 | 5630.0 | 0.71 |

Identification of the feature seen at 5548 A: H-beta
